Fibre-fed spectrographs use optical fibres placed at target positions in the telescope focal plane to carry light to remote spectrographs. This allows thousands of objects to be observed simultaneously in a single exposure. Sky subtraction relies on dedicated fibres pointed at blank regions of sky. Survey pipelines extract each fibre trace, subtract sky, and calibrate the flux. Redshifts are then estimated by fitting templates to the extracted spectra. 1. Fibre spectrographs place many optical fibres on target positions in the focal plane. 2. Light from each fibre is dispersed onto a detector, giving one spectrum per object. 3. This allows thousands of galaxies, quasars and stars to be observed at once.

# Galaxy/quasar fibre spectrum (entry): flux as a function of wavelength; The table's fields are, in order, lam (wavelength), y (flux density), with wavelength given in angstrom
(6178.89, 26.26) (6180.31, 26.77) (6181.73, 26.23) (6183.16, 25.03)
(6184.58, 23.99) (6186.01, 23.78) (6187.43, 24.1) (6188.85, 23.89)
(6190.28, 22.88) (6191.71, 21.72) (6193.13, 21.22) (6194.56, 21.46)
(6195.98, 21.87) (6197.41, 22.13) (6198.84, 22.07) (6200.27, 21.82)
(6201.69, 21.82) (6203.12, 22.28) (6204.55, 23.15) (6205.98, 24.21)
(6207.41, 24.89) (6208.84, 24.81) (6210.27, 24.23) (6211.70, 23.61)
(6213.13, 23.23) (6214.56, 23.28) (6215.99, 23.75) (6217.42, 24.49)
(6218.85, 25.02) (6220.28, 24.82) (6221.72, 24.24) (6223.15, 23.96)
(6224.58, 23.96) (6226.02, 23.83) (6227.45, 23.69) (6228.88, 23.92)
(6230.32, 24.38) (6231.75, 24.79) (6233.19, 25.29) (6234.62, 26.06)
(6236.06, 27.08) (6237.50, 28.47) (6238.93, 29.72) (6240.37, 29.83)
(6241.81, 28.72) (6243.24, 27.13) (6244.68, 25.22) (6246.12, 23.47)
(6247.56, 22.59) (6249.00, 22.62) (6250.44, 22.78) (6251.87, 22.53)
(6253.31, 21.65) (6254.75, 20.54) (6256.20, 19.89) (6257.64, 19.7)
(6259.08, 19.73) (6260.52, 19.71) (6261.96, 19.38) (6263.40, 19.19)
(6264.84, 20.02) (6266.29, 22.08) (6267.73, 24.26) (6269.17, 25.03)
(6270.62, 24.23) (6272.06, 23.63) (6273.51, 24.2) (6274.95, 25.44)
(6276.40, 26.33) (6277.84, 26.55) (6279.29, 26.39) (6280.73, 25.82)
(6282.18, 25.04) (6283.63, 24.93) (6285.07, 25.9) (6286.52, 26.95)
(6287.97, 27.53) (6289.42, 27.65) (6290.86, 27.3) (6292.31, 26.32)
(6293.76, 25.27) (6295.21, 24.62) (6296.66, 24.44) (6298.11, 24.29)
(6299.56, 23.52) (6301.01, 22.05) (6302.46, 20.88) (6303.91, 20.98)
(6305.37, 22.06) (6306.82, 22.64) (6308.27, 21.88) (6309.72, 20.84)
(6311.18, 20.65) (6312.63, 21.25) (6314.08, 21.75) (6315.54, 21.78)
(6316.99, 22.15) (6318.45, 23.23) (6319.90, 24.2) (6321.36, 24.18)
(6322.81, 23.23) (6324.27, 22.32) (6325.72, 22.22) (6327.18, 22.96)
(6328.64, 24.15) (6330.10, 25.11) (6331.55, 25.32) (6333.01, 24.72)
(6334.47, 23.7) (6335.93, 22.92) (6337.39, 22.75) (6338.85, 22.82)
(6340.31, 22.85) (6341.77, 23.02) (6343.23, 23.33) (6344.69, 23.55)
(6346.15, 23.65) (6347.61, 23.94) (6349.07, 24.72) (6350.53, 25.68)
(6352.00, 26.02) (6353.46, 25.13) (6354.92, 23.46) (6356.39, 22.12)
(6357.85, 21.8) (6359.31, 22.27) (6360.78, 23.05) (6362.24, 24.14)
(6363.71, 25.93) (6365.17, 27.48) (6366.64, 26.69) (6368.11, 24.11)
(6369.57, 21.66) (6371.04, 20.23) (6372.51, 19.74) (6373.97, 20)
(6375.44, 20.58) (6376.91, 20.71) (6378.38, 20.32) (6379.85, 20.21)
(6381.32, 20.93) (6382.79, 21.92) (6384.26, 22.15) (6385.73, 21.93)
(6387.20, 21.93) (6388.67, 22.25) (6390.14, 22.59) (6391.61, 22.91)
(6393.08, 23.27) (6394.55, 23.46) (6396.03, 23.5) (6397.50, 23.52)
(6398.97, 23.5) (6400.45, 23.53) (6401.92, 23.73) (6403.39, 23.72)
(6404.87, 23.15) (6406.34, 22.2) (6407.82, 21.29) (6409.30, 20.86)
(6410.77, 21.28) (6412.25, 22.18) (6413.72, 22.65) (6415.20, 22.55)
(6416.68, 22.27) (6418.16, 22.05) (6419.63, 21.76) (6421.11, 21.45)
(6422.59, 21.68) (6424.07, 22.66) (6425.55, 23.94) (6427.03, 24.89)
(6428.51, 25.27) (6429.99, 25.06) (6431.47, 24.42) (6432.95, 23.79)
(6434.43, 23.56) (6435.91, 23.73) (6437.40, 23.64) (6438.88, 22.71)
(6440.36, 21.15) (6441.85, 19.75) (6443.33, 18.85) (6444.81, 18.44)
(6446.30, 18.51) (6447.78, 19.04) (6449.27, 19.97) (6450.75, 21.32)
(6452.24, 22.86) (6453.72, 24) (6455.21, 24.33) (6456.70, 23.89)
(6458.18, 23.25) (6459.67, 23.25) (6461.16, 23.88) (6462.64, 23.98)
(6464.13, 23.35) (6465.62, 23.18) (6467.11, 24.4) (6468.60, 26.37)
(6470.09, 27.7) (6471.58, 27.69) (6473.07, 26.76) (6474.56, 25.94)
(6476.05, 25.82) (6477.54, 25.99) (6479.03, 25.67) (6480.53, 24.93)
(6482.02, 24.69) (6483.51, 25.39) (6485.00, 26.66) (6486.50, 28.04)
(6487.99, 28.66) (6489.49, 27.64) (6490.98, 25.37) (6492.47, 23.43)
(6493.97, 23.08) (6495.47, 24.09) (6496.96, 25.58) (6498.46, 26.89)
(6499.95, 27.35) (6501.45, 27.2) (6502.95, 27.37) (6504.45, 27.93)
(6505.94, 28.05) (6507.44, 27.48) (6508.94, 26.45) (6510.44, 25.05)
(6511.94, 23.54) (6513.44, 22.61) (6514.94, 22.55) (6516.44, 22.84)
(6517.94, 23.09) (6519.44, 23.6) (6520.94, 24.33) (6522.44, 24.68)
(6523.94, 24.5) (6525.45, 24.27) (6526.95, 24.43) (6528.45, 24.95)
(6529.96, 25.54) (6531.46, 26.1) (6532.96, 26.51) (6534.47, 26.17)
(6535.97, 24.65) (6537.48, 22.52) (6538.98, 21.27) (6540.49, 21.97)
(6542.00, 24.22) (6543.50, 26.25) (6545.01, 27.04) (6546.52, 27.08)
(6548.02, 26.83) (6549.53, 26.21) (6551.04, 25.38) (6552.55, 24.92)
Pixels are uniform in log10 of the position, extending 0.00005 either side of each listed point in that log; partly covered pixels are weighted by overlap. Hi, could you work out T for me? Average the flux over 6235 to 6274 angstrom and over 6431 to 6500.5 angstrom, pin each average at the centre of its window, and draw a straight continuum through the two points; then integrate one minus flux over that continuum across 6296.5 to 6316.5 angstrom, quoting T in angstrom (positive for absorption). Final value 1.4 angstrom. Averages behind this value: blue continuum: 23.5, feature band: 22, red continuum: 24.1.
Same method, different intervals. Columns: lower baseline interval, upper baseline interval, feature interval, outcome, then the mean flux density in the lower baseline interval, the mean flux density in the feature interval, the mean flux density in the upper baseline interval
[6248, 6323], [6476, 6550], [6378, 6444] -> 5.0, 23.3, 22.6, 25.3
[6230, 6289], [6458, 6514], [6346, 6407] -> 5.0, 24.3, 22.9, 25.7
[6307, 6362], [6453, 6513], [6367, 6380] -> 1.5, 23.2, 21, 25.6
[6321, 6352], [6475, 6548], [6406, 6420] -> 1.4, 23.7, 21.9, 25.3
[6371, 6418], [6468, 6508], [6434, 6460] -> 2.9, 22.1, 21.7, 26.4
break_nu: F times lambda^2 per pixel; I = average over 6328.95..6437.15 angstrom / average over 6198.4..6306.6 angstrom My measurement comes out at 1.0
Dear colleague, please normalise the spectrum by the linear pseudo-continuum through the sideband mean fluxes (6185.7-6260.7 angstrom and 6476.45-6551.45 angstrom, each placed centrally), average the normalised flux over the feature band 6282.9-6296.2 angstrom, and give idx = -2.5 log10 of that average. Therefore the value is -0.09 mag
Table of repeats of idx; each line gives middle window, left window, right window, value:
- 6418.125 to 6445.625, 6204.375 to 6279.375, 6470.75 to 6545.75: 0.109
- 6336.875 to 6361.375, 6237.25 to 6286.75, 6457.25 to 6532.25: 0.040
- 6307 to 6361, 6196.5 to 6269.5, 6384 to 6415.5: -0.008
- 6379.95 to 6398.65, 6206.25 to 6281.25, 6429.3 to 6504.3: 0.080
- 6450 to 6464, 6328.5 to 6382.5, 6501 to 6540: 0.036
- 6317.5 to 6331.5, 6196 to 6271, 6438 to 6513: 0.017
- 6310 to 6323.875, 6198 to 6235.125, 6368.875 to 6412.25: 0.017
